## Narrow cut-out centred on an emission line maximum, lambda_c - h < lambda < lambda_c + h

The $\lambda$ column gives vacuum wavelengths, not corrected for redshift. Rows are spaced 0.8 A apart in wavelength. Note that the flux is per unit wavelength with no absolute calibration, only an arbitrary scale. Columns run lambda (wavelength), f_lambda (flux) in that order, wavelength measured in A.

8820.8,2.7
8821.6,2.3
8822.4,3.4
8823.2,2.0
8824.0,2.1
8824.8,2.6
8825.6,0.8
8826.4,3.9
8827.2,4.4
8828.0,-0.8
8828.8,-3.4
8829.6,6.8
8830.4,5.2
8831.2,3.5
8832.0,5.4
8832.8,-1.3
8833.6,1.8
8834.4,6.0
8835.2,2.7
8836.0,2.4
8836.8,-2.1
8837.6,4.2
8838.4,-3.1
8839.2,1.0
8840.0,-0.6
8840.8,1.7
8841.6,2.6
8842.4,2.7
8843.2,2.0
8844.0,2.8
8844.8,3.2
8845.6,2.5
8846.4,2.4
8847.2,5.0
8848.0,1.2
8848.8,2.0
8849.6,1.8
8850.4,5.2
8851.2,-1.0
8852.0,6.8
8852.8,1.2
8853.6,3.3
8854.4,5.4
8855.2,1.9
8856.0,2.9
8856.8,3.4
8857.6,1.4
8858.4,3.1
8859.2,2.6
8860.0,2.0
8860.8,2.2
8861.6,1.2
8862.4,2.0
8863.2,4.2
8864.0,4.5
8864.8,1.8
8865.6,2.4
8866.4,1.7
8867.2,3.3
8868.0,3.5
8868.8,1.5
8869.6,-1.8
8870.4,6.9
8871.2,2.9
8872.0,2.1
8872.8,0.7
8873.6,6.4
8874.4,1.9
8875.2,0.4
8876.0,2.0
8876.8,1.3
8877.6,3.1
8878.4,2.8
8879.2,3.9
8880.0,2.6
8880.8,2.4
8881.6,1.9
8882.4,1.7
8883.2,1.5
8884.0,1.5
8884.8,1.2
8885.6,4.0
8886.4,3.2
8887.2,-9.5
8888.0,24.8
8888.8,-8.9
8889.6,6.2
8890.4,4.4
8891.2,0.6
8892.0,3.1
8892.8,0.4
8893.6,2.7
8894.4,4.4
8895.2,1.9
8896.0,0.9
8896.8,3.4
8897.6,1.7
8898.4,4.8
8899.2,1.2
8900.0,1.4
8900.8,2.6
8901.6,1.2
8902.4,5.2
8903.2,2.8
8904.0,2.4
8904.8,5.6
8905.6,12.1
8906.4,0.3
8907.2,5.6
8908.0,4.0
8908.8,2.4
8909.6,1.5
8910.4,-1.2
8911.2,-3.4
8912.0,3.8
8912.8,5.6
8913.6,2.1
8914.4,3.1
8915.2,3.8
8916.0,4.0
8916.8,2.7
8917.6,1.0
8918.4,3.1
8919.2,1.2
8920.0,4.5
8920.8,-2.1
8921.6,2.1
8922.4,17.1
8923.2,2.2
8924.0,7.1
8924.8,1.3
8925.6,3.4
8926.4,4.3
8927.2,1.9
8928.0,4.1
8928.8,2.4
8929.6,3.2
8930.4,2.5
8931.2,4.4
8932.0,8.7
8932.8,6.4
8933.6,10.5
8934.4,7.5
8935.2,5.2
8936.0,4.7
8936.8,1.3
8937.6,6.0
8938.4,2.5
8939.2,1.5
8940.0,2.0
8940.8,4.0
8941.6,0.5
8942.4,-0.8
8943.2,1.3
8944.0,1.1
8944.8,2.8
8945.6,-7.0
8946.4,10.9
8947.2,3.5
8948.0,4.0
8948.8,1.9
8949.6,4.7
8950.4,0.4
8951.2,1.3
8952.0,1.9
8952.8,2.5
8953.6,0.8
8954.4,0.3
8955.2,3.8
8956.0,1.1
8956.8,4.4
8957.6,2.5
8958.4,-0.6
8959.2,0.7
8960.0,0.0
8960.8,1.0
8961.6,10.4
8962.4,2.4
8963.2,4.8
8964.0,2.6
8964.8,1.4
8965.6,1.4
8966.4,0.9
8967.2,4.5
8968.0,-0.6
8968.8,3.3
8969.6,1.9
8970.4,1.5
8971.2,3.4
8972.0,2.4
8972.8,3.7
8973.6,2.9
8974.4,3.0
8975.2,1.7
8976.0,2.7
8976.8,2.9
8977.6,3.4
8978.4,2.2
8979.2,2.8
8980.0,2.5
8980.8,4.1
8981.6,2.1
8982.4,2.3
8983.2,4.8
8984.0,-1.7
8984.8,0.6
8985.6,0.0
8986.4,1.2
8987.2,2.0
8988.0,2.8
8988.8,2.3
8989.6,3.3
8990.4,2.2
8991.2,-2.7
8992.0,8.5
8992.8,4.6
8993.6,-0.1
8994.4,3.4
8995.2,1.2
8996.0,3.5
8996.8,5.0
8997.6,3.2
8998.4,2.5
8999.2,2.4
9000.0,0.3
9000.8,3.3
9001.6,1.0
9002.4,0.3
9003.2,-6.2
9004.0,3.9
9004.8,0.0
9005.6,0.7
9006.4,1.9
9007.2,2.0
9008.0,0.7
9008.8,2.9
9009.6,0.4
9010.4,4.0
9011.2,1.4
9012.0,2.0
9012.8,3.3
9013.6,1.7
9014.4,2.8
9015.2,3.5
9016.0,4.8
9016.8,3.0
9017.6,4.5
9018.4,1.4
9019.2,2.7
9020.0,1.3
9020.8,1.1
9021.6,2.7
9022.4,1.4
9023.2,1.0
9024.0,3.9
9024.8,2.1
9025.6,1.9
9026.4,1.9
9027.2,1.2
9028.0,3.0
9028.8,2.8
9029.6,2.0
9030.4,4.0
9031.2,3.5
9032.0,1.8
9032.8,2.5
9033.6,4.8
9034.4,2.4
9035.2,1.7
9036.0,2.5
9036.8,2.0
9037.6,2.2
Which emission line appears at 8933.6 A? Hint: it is H-gamma 4340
